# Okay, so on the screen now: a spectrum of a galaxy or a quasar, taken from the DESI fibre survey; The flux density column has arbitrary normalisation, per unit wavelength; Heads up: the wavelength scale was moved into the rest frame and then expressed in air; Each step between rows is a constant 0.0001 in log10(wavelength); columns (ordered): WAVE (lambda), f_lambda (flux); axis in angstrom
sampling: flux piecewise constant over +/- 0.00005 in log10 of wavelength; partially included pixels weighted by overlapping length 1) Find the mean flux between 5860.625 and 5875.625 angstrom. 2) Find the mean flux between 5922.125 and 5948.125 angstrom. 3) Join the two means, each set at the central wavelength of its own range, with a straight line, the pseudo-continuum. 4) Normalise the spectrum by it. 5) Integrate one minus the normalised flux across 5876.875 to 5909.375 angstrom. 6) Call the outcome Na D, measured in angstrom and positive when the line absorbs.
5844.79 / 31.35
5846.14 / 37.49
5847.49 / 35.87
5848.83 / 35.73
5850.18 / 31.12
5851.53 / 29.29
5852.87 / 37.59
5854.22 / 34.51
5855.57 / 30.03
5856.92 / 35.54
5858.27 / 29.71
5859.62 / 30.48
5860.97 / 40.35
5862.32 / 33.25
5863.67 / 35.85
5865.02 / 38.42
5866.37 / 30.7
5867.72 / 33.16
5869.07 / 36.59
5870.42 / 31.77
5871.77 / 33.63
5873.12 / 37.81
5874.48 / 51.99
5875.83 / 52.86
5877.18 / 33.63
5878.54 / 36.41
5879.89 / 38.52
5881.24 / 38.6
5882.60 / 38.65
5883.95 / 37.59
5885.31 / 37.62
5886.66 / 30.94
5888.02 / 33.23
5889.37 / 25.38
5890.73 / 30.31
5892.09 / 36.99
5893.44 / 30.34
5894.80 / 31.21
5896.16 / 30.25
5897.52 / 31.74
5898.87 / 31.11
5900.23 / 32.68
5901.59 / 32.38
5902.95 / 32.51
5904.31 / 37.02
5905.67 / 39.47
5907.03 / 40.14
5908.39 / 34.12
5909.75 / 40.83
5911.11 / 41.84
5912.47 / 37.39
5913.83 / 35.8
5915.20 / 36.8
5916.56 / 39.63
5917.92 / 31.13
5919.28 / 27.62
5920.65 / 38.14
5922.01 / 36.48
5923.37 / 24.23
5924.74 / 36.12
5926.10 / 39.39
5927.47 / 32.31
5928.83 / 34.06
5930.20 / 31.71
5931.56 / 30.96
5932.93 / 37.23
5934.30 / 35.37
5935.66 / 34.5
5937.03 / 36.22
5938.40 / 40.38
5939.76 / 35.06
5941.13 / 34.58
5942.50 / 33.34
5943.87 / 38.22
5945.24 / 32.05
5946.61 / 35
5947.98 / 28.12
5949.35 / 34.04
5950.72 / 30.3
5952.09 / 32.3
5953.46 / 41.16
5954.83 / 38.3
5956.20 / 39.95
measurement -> 1.6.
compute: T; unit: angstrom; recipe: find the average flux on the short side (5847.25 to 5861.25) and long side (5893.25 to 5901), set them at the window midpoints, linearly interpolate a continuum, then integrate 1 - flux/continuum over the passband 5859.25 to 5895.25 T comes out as -4.0 angstrom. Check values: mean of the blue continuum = 33.4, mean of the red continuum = 31.3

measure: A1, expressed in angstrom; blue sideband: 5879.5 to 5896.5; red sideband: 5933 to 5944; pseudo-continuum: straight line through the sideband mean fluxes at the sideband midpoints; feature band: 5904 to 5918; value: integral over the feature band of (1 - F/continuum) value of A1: -1.3 angstrom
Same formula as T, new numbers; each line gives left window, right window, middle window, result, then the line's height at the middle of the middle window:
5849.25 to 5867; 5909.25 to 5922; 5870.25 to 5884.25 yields -2.0 angstrom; 34.6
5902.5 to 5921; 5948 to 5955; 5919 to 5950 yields 0.9 angstrom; 35.3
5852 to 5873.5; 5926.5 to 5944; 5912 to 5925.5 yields 0.2 angstrom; 34.7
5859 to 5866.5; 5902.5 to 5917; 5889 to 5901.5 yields 1.9 angstrom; 37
